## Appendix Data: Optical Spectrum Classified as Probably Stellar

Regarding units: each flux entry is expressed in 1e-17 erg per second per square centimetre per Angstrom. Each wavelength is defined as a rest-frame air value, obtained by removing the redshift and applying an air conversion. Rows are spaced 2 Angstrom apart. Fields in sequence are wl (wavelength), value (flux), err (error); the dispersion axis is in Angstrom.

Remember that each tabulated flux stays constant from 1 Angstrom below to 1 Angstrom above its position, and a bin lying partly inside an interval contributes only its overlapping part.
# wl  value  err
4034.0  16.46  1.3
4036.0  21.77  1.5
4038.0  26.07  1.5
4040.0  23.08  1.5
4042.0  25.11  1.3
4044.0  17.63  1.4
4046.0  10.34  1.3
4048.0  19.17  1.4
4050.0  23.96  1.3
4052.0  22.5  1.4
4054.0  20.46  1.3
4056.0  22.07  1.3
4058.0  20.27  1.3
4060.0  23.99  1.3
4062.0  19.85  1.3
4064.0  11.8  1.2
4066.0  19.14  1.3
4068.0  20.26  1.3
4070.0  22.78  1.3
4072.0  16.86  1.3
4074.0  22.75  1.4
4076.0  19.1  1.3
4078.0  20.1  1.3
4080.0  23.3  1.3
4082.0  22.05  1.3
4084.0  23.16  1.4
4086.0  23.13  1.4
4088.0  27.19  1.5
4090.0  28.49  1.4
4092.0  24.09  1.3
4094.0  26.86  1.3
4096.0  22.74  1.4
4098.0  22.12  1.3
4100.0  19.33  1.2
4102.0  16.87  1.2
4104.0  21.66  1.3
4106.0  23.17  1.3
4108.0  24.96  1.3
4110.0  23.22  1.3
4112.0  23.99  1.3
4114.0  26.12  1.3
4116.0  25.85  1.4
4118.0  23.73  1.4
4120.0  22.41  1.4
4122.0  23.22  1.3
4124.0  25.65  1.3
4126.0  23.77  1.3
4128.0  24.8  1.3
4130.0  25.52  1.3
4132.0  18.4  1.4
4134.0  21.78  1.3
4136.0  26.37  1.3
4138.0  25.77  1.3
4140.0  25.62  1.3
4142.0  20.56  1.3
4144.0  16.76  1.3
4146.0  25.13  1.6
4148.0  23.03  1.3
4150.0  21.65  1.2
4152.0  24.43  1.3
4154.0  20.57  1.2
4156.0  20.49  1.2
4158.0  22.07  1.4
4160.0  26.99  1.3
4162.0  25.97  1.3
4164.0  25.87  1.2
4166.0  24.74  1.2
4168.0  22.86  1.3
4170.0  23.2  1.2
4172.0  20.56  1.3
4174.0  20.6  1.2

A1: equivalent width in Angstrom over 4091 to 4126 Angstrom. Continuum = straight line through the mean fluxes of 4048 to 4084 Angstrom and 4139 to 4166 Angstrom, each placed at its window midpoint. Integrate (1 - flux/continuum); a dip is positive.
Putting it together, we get -2.3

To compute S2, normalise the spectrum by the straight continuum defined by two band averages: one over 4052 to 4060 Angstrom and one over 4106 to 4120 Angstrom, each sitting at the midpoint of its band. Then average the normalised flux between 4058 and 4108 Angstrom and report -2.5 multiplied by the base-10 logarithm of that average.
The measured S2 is 0.056 mag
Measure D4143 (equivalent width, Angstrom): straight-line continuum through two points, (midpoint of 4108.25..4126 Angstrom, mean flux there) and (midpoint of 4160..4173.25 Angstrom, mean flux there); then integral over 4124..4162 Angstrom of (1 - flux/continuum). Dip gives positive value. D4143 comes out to 1.60 Angstrom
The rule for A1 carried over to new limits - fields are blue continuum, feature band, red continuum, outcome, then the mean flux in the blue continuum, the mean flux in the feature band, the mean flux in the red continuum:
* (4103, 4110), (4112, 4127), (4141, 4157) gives -1.1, 23.3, 24.4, 21.6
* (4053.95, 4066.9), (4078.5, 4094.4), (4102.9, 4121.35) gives -2.0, 19.6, 24.6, 23.9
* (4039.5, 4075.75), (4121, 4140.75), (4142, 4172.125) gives -1.7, 20.1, 24.1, 22.9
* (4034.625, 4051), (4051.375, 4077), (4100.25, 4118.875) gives 1.7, 20.8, 20.1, 23.1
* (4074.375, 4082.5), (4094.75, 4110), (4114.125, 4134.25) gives 0.5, 21.2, 21.7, 23.7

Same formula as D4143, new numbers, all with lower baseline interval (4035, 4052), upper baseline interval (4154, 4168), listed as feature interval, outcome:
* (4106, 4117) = -0.9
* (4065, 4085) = 0.8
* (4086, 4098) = -1.7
